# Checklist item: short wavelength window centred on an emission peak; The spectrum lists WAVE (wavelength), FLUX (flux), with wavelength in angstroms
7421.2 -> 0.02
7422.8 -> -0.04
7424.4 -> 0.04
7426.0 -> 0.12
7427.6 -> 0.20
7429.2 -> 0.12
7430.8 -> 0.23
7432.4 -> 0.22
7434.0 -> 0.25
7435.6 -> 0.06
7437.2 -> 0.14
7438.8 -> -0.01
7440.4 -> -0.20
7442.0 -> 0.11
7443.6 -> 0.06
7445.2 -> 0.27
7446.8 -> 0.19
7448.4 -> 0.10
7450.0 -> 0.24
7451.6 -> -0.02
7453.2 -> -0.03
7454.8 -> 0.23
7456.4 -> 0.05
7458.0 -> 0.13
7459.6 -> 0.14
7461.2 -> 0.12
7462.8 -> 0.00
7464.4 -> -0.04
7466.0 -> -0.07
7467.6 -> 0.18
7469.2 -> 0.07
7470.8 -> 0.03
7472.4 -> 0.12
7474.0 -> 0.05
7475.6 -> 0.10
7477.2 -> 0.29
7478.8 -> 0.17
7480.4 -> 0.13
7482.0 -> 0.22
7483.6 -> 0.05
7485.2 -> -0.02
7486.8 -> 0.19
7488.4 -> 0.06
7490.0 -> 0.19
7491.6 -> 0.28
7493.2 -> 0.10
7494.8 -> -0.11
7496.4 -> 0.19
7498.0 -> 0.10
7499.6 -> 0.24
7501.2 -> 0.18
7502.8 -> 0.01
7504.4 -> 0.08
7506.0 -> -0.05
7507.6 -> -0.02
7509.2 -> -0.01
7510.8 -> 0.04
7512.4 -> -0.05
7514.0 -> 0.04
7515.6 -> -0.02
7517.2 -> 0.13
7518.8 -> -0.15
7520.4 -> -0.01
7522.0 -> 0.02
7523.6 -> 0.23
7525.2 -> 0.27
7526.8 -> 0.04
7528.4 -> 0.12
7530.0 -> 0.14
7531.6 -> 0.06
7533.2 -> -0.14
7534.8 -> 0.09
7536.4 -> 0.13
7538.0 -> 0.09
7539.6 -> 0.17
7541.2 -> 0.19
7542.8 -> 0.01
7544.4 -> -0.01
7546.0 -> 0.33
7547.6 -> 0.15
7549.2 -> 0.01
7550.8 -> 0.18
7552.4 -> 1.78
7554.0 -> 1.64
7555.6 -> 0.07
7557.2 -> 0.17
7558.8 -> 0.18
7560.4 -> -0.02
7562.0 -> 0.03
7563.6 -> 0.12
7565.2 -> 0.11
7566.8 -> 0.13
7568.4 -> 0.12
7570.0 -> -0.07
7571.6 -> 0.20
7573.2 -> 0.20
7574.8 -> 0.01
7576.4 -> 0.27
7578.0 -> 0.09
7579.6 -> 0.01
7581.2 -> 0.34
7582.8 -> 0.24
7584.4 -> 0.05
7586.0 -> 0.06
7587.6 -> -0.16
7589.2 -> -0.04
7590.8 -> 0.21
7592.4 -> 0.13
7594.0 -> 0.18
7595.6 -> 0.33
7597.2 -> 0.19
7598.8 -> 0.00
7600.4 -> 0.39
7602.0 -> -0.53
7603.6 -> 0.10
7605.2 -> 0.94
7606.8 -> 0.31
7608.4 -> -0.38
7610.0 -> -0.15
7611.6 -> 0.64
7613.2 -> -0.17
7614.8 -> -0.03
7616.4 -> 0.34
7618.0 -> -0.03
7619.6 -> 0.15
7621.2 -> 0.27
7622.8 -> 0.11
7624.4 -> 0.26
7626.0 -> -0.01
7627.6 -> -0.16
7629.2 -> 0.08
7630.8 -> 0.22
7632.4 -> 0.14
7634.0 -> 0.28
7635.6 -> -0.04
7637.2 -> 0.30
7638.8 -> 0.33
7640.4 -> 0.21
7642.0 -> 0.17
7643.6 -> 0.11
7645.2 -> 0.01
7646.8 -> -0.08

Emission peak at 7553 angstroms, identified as H-alpha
